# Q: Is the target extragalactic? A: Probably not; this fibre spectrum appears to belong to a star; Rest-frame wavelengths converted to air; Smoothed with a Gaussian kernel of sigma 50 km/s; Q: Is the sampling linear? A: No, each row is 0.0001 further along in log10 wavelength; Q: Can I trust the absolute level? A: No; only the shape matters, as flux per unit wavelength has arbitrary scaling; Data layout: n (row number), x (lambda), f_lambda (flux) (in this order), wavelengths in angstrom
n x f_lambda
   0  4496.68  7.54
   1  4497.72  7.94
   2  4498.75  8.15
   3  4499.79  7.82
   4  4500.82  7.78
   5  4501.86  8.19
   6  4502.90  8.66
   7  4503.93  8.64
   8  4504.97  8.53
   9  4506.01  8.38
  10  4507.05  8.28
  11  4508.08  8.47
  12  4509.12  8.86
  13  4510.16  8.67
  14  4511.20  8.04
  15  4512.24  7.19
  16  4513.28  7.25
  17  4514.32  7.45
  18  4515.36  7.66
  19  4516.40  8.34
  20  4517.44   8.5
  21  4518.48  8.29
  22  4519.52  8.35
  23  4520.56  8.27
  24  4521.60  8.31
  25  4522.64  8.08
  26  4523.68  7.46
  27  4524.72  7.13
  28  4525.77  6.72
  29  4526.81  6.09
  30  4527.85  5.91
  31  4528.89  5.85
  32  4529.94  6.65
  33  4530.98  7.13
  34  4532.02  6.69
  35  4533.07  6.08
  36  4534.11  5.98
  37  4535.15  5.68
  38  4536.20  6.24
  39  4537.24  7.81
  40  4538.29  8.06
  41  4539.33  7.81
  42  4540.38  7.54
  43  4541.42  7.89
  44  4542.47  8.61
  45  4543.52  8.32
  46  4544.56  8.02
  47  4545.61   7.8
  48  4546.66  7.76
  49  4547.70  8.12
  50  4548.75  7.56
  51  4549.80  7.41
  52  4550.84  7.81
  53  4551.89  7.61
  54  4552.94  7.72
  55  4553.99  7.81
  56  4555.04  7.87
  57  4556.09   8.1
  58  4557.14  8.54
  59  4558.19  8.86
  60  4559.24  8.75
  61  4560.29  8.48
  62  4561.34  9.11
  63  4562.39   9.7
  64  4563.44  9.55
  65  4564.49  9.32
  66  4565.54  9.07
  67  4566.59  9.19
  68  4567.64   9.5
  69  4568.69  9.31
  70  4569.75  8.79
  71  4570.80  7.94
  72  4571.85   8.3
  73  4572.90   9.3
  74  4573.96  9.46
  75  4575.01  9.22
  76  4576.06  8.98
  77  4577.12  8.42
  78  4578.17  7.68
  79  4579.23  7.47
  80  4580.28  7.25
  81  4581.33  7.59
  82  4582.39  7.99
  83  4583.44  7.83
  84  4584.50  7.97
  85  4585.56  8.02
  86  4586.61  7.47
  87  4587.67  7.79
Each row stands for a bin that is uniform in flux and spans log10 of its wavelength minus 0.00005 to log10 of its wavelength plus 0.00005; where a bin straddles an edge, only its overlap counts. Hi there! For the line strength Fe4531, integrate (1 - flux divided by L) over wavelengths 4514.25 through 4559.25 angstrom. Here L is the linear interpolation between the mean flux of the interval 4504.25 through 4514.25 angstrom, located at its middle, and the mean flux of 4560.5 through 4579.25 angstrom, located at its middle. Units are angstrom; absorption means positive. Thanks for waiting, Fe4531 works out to 5.1 angstrom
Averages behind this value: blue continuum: 8.16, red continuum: 8.94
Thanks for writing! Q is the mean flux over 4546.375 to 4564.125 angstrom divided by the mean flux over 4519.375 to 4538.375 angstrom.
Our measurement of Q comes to 1.20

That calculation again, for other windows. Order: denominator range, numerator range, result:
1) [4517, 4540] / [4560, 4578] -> 1.26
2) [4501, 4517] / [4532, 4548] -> 0.91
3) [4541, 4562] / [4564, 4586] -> 1.05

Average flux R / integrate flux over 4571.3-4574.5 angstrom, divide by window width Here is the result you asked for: 9.02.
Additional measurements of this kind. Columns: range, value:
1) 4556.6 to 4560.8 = 8.65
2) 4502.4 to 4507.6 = 8.51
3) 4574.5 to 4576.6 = 9.09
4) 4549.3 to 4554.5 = 7.68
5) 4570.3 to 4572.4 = 8.16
